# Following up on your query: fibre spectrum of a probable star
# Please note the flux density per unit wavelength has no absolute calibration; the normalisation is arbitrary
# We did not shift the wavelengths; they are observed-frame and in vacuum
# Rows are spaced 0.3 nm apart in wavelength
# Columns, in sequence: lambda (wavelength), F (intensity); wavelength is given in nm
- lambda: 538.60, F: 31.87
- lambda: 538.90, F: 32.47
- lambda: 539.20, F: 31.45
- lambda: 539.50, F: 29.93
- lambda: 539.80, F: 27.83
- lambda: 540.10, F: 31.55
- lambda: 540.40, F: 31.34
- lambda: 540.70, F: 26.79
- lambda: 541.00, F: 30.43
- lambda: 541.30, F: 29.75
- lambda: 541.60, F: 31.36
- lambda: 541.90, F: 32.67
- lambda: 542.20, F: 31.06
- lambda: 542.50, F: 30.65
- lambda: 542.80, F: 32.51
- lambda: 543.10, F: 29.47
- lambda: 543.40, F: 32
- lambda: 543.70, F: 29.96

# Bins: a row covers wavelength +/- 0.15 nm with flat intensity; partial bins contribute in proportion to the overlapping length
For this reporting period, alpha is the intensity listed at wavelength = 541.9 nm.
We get 32.67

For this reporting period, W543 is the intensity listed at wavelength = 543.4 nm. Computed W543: 32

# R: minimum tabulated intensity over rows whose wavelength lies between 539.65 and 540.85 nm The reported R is 26.79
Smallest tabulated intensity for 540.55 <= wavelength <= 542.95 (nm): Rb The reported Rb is 26.79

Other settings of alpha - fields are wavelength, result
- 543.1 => 29.47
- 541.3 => 29.75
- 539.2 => 31.45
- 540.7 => 26.79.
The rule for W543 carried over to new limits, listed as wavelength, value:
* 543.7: 29.96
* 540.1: 31.55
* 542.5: 30.65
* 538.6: 31.87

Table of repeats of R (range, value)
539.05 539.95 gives 27.83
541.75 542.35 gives 31.06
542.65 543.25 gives 29.47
